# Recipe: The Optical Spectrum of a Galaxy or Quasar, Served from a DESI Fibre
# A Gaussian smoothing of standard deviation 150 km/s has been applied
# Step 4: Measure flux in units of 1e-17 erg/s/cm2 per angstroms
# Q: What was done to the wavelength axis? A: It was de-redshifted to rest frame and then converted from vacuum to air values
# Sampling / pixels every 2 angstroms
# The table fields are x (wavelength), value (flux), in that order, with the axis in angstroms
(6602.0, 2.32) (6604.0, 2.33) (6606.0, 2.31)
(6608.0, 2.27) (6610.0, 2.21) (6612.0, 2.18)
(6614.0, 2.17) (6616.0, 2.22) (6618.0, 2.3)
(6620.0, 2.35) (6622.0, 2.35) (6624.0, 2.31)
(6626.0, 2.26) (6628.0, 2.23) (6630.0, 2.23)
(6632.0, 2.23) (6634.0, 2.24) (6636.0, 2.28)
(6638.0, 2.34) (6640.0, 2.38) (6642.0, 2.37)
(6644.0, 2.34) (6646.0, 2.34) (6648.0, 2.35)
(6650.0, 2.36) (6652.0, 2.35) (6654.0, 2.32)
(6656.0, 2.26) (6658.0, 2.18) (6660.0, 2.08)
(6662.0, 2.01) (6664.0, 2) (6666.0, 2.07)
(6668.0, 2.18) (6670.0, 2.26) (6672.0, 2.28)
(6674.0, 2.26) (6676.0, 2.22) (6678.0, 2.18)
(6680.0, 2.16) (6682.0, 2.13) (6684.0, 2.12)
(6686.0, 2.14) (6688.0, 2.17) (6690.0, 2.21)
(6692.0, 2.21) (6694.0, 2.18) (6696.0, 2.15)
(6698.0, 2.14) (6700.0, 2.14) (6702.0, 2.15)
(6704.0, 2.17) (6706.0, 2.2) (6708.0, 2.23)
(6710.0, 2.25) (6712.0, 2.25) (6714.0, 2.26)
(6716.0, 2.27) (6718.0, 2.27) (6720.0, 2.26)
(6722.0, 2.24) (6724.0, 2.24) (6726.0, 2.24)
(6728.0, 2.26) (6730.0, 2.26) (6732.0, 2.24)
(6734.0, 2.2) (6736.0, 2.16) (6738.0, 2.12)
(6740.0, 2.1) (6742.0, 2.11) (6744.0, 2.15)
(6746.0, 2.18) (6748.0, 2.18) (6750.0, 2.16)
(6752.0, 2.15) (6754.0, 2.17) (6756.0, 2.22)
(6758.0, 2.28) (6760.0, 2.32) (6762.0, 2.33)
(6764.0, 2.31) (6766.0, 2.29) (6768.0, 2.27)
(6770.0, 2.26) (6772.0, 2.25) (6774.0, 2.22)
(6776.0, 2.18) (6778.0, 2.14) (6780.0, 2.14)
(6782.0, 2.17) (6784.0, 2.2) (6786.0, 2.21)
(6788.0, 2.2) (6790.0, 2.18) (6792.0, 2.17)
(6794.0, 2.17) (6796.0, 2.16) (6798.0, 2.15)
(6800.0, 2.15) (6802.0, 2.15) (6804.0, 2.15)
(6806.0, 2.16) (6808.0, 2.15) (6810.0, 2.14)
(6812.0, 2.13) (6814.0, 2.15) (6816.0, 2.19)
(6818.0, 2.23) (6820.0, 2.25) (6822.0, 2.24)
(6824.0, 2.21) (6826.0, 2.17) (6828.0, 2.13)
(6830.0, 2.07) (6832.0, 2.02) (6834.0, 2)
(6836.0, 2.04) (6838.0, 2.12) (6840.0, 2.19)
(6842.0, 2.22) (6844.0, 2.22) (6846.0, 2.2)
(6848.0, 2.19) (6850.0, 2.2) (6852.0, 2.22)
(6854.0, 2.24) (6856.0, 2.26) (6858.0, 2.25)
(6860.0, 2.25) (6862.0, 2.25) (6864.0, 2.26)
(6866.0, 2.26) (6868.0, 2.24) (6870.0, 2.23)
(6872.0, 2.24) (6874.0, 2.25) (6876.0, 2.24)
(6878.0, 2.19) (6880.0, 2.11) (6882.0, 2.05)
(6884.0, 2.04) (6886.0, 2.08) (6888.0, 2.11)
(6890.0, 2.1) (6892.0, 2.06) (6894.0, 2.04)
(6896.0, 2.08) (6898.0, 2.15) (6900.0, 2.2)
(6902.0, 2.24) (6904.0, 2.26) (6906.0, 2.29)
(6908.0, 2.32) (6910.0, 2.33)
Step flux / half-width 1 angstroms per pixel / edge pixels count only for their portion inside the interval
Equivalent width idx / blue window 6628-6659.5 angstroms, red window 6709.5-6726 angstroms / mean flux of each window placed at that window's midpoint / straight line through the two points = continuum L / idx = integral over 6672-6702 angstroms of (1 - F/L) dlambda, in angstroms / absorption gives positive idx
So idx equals 1.29 angstroms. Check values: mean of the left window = 2.3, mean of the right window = 2.25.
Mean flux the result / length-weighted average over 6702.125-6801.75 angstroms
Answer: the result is 2.21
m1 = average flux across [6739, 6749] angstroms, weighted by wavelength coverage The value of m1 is 2.14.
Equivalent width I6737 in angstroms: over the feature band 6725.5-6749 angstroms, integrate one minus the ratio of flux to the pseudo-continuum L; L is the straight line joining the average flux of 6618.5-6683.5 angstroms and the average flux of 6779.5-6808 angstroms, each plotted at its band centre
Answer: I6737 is 0.2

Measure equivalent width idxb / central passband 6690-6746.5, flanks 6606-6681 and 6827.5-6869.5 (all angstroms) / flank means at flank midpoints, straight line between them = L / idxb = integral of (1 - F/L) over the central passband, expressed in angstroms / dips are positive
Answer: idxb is 0.6 angstroms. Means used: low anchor 2.25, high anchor 2.18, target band 2.2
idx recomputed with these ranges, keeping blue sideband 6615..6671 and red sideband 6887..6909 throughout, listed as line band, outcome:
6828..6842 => 0.65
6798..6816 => 0.41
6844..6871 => -0.64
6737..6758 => 0.57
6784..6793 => 0.06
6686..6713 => 0.61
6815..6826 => -0.12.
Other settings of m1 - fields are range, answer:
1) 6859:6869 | 2.25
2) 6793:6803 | 2.16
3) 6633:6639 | 2.29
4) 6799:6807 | 2.15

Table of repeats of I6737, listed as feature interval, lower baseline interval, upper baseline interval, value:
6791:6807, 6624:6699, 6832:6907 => 0.2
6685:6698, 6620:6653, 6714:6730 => 0.6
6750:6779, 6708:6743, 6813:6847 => -0.6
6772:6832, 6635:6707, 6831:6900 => 0.3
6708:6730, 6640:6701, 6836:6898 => -0.5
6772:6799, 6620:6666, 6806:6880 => 0.4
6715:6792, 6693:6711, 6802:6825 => -1.2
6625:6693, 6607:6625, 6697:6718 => 0.3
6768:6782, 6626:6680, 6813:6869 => 0.0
